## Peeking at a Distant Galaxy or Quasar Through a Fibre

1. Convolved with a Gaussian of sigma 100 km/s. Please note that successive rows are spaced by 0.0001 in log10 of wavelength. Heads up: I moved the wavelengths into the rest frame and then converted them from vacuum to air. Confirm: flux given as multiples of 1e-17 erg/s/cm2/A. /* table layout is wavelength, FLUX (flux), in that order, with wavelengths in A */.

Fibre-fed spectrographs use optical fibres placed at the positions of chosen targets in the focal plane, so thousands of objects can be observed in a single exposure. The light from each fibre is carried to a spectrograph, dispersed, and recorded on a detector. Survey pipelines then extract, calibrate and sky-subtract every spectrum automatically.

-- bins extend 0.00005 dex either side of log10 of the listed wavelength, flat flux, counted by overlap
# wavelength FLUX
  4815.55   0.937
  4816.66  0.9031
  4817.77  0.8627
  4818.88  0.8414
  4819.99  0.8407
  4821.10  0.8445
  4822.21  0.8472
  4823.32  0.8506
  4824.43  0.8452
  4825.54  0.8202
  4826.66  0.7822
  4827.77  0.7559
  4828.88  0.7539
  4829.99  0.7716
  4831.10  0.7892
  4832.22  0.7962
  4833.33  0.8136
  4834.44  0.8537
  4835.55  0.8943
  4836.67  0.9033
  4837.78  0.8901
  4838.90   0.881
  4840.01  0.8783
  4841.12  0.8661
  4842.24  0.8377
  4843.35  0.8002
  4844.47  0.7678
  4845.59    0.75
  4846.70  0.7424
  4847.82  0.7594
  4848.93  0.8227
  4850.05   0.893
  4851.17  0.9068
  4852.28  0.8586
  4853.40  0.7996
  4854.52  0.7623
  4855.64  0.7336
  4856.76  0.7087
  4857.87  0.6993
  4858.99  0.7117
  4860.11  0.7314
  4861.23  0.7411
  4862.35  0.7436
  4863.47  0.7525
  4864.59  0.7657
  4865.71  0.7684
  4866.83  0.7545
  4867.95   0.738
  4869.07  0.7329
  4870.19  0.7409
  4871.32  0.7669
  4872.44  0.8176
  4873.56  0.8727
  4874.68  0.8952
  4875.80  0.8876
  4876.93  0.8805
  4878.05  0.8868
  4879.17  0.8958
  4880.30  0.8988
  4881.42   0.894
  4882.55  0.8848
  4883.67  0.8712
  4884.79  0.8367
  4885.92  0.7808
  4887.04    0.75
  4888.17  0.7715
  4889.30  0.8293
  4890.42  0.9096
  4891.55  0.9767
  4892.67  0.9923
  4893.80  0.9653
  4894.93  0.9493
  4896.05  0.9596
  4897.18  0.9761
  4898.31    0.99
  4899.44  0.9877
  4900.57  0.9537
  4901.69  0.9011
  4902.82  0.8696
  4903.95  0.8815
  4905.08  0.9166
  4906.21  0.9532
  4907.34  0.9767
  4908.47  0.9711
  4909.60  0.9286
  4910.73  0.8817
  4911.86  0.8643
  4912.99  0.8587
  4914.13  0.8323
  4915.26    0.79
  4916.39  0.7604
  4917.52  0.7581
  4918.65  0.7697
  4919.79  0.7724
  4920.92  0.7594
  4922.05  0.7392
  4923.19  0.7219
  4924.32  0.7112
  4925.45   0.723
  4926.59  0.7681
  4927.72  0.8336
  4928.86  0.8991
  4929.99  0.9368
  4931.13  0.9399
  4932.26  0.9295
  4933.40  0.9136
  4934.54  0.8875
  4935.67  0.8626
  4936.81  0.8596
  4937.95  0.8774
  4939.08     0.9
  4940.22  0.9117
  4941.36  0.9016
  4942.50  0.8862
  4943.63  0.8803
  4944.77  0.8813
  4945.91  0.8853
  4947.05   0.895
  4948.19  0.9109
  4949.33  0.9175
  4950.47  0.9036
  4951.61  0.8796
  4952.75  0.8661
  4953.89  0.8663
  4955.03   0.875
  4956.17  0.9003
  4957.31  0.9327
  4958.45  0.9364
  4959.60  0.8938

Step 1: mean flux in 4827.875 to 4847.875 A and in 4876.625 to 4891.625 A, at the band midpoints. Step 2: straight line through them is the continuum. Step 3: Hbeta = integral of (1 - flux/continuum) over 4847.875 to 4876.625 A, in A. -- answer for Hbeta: 1.9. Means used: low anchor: 0.819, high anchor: 0.858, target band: 0.785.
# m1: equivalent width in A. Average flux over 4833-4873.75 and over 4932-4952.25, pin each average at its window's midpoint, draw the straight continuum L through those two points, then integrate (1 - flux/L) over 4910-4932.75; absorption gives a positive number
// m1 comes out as 1.5 A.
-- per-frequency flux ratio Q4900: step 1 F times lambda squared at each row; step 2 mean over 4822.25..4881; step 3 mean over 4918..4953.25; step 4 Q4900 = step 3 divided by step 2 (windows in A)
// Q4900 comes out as 1.10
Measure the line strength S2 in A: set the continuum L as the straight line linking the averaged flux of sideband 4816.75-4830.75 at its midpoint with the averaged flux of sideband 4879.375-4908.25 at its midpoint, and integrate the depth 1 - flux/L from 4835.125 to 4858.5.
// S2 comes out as 0.89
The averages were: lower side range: 0.82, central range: 0.816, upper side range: 0.908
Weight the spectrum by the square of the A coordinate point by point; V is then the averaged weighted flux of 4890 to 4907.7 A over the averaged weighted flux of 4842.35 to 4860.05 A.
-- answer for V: 1.2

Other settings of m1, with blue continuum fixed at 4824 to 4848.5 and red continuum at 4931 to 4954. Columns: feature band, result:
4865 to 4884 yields 0.2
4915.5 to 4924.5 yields 1.3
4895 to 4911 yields -1.4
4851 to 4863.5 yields 1.1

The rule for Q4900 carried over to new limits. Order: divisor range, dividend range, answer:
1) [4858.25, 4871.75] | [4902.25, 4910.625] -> 1.26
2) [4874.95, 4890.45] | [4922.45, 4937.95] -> 1.01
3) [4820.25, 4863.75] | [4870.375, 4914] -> 1.14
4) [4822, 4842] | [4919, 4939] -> 1.04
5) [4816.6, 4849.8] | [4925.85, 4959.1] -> 1.13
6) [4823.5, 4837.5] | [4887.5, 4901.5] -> 1.18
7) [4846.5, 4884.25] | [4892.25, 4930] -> 1.10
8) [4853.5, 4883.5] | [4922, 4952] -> 1.12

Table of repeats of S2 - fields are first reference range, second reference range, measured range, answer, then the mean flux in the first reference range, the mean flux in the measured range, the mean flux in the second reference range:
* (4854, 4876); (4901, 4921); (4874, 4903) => -3.07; 0.764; 0.9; 0.861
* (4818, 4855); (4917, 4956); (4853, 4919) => -0.47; 0.825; 0.846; 0.854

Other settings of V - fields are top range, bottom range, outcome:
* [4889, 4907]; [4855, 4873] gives 1.28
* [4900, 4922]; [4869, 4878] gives 1.05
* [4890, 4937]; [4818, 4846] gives 1.10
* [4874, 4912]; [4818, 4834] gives 1.15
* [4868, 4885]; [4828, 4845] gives 1.04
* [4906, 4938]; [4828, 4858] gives 1.07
